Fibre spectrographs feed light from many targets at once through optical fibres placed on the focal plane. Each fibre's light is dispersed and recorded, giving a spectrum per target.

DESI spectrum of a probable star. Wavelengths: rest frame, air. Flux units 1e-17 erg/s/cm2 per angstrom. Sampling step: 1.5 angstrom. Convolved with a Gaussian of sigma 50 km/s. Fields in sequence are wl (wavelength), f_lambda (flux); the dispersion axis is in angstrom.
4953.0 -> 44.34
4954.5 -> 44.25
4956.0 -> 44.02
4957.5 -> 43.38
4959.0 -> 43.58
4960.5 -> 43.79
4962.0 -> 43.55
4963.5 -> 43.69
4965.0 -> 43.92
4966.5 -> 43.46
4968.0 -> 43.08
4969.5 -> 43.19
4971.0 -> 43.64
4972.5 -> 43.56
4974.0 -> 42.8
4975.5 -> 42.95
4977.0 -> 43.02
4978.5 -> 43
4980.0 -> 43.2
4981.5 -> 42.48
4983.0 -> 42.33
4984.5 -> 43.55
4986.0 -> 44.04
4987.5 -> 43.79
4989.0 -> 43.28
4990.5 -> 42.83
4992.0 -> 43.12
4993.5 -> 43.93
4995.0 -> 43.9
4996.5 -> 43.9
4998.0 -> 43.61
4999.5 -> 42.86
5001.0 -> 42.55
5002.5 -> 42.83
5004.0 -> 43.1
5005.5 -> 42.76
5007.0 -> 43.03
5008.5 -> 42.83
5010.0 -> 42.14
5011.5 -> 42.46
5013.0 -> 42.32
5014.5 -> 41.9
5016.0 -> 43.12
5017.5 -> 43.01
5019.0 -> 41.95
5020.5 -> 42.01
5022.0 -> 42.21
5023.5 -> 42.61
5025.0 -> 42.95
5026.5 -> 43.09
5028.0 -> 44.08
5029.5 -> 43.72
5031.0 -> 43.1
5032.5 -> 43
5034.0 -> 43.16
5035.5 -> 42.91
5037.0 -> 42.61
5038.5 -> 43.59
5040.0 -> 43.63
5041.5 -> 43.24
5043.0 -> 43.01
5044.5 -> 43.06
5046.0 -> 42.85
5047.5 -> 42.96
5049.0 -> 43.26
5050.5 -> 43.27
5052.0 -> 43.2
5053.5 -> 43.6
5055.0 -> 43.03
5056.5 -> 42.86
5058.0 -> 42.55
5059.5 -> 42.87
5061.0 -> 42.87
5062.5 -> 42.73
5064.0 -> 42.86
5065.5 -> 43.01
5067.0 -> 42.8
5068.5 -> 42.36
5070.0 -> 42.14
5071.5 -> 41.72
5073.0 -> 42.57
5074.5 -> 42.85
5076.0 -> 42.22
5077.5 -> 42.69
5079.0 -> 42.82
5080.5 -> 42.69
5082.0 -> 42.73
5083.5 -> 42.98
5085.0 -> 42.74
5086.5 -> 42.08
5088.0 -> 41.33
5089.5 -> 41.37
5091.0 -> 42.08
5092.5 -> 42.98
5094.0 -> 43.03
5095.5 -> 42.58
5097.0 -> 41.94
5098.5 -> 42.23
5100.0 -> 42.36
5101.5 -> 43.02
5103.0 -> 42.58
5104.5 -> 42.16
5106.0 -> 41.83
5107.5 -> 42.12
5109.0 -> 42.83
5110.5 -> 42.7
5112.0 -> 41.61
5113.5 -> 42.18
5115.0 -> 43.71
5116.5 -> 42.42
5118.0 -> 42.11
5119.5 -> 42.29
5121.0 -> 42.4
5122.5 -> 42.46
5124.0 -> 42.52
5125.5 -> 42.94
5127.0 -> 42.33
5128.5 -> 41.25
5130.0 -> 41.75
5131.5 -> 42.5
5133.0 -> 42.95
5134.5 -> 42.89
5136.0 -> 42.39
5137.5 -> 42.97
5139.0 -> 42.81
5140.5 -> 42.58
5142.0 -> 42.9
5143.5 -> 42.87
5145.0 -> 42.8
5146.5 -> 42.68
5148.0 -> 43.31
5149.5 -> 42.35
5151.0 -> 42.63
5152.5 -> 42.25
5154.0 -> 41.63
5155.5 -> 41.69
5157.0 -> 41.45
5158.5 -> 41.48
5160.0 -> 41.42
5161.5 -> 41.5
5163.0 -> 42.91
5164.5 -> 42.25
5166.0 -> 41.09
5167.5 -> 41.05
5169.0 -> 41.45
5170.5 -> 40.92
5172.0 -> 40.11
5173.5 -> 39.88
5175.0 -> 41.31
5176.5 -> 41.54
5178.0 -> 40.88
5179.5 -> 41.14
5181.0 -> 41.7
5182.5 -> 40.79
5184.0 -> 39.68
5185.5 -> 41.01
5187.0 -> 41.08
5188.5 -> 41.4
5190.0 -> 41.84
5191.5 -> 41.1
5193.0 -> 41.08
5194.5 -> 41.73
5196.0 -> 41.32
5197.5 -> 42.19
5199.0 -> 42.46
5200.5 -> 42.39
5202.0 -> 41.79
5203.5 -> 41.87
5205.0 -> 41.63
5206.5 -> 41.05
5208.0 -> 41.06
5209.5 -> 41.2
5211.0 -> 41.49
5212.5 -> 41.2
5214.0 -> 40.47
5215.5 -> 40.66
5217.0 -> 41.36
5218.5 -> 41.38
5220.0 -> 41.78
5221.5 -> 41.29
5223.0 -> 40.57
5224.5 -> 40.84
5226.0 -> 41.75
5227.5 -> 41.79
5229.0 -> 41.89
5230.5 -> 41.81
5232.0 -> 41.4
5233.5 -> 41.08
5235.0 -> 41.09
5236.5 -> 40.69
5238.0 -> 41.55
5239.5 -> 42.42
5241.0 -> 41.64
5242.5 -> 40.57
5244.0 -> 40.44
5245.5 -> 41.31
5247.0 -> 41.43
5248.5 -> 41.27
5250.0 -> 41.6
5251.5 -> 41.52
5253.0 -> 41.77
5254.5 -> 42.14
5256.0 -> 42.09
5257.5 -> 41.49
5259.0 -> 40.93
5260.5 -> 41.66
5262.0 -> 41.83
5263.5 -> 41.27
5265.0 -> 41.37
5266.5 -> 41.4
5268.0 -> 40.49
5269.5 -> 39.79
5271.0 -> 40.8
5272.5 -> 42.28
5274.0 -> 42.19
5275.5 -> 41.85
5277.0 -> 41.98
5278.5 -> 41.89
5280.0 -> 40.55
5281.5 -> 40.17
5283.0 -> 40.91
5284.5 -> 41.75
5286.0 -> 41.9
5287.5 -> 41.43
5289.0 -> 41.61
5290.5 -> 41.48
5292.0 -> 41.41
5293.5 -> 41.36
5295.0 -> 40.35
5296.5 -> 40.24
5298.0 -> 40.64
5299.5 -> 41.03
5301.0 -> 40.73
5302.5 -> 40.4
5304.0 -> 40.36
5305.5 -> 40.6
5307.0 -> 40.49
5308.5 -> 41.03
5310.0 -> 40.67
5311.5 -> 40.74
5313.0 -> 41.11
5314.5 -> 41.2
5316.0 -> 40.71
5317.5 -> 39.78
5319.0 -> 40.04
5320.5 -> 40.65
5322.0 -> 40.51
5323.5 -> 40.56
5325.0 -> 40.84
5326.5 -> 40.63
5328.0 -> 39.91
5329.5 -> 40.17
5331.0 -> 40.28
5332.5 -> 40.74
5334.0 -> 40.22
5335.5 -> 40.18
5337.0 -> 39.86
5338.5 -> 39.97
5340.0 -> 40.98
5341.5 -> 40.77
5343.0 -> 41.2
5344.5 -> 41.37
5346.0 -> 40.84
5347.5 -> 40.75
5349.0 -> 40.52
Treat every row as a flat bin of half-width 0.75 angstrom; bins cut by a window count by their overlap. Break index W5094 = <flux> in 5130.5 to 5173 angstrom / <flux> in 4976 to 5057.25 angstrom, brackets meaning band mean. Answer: 1.0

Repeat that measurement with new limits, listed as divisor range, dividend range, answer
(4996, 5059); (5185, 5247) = 0.96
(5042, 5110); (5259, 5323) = 0.96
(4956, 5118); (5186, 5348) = 0.96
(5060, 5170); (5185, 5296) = 0.98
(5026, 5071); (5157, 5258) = 0.96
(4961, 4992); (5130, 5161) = 0.98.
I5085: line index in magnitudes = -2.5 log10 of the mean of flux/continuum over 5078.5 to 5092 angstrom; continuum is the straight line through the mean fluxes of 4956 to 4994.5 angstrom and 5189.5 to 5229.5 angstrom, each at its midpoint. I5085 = 0.00 mag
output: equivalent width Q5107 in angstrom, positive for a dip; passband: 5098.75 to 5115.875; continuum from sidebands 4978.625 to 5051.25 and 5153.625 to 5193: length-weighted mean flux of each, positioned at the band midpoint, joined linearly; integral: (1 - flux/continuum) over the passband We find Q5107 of -0.2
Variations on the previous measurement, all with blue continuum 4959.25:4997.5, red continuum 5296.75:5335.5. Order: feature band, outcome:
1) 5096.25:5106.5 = 0.01 angstrom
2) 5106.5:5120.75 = -0.06 angstrom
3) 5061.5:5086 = -0.03 angstrom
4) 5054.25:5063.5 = -0.03 angstrom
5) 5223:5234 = -0.05 angstrom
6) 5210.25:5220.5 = 0.05 angstrom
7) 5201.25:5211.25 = 0.01 angstrom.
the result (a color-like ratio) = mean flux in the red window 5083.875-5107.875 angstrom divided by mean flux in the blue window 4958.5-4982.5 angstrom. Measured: 0.98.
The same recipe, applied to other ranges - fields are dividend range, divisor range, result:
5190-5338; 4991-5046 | 0.96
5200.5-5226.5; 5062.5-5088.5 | 0.97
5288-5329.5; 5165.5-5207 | 0.99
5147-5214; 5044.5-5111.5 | 0.97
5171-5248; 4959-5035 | 0.96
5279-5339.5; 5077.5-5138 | 0.96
